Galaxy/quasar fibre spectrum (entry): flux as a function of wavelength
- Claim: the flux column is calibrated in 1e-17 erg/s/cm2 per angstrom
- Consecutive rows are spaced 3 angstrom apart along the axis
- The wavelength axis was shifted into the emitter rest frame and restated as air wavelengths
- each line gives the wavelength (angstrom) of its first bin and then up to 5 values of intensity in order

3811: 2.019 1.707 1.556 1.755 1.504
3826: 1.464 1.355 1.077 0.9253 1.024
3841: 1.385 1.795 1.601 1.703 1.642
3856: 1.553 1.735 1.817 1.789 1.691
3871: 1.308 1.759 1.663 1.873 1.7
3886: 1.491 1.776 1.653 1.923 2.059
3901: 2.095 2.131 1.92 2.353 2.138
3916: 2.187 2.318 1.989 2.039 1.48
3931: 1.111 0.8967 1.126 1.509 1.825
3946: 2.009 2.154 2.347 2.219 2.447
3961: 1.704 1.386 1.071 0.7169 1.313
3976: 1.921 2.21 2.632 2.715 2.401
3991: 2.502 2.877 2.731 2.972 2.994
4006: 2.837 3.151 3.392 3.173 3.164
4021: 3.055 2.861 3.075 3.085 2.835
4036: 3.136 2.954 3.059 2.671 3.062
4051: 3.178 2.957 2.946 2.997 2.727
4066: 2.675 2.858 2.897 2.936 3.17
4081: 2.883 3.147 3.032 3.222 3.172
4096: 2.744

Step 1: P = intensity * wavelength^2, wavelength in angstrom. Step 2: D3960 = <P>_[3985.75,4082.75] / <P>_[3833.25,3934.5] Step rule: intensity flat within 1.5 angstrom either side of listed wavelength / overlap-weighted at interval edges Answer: 1.8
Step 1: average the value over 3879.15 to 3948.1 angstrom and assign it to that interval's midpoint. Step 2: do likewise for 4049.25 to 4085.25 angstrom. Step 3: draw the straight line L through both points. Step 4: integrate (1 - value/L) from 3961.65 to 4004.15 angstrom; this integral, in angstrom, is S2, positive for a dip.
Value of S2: 3.4 angstrom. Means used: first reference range 1.81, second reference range 2.95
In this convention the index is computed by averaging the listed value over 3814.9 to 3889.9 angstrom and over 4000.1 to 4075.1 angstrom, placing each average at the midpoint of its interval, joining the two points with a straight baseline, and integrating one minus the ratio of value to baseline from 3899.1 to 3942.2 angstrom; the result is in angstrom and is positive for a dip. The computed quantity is 5.3 angstrom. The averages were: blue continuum 1.56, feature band 1.81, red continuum 2.99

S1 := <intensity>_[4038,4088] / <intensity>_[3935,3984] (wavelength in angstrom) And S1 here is 1.65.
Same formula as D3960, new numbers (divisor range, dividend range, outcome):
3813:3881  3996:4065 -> 2.13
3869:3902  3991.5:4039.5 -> 1.84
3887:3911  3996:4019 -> 1.64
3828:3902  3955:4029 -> 1.63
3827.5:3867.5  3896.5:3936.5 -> 1.30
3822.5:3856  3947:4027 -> 1.86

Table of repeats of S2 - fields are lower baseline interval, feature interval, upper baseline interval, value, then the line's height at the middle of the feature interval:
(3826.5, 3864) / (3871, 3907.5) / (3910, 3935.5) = -3.3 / 1.66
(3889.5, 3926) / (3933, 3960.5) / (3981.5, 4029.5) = 6.5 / 2.4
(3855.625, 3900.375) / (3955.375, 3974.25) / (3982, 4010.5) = 7.6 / 2.51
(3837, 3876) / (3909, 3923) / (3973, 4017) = -0.8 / 2.08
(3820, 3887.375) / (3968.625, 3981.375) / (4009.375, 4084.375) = 4.4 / 2.46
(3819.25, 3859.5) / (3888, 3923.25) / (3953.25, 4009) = -4.5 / 1.82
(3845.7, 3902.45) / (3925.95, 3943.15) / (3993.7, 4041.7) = 7.3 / 2.27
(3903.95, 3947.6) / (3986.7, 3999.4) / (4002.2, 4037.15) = 0.2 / 2.7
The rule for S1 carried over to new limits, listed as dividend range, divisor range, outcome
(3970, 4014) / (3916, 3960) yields 1.40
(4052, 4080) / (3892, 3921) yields 1.39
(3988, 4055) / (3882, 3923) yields 1.50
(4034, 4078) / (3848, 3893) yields 1.75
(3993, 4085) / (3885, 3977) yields 1.67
